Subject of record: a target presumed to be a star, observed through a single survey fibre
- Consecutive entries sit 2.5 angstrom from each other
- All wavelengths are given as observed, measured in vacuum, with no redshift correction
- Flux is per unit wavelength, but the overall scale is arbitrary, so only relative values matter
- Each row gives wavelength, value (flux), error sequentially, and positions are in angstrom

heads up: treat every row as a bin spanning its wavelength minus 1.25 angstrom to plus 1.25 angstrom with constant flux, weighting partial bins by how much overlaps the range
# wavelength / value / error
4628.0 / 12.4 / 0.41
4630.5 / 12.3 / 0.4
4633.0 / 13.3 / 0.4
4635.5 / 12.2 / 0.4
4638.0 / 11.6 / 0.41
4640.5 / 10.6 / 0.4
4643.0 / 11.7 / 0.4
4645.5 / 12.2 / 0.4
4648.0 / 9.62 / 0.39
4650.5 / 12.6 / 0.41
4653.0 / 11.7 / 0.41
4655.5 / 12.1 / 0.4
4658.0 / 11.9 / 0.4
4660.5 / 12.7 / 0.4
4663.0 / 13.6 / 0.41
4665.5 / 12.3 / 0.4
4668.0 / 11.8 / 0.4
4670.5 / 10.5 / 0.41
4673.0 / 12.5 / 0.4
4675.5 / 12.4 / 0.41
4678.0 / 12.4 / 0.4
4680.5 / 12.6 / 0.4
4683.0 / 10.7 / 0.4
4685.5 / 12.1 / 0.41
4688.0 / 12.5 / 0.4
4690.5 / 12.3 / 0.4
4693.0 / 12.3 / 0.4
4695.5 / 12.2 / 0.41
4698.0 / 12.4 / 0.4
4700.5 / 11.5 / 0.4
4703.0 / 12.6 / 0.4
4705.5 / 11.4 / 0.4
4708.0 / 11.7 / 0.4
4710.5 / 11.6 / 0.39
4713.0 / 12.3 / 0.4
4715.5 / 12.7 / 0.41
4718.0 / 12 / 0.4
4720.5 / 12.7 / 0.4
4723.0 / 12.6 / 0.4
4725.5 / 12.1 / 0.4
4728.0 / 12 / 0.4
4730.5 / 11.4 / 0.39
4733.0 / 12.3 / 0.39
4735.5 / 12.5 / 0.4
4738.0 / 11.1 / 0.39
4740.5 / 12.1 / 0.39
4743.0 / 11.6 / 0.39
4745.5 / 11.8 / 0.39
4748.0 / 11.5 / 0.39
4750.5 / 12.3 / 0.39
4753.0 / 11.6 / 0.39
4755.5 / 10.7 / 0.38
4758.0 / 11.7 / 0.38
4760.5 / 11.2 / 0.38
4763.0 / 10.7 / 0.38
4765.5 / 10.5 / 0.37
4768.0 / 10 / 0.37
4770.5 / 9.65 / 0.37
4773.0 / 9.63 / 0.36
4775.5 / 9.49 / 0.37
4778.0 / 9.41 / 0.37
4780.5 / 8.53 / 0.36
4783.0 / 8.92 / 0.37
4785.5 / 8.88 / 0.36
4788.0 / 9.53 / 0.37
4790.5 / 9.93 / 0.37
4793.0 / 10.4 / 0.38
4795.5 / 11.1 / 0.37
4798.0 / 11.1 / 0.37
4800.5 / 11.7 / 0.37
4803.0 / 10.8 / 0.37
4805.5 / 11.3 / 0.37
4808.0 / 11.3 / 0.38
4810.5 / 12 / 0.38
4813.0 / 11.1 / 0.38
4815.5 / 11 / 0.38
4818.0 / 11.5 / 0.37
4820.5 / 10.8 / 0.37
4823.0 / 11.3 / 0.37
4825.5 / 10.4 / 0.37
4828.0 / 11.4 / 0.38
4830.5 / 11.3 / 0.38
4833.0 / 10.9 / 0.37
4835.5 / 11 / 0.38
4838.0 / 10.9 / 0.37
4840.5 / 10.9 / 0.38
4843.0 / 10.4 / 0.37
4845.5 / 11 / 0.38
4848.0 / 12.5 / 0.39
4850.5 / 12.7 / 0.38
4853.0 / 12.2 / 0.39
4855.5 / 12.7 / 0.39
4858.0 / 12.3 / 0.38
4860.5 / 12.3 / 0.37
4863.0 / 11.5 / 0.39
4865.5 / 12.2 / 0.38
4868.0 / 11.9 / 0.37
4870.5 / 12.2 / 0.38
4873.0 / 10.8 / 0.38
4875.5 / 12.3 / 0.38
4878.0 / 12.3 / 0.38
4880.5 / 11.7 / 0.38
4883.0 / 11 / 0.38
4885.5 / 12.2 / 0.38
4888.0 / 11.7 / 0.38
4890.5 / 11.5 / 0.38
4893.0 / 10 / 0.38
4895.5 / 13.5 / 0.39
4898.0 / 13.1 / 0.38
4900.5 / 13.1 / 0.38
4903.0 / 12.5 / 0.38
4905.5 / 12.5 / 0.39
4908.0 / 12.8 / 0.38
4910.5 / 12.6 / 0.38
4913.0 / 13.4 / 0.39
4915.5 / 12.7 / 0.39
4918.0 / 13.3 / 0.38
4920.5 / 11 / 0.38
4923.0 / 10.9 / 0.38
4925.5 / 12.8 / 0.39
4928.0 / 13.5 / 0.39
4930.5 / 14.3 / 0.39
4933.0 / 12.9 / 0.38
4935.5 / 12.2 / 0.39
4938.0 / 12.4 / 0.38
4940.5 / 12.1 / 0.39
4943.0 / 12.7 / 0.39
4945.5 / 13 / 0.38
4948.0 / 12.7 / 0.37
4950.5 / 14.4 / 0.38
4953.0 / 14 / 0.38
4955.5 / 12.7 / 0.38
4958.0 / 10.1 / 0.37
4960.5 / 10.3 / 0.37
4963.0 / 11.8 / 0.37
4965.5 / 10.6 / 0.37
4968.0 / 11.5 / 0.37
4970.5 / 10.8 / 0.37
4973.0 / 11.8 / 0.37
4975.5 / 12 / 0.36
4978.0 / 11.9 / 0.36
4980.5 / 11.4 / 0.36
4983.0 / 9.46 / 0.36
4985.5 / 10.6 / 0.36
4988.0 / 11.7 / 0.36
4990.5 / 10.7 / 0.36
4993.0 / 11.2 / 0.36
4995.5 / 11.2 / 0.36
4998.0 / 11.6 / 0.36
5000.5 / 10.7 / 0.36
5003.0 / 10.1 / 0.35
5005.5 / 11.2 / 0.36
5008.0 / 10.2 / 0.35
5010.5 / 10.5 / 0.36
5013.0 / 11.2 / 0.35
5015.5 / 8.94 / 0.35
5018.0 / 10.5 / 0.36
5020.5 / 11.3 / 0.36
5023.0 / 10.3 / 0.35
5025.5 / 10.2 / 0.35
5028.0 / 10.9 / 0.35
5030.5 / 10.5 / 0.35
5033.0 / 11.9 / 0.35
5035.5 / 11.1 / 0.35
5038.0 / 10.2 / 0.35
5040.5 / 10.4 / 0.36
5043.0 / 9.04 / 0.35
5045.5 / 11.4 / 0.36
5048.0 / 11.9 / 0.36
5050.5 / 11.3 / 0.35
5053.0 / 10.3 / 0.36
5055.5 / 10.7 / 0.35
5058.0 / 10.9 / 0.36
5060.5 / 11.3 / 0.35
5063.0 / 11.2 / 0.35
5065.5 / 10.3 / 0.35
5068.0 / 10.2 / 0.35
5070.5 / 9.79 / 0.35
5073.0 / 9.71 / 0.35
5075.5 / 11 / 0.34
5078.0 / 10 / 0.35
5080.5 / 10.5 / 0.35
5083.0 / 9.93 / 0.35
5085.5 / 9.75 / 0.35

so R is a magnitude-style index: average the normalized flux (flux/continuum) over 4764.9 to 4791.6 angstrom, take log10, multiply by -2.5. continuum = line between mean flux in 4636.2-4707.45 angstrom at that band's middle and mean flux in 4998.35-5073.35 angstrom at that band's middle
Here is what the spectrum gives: 0.22 mag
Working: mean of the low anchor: 12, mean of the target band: 9.47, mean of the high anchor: 10.6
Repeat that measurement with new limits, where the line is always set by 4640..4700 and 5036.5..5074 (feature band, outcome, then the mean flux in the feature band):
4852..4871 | -0.08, 12.2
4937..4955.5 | -0.19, 13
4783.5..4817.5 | 0.07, 10.8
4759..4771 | 0.11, 10.5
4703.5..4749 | -0.02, 12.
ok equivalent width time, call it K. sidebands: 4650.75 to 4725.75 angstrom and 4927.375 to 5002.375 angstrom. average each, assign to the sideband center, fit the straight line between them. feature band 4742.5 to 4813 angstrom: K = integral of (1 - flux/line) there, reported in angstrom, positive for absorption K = 8.40 angstrom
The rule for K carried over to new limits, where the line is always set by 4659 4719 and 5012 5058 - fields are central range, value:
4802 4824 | 0.7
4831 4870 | -0.8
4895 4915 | -3.0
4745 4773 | 2.0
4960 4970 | -0.1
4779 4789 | 2.4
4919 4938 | -2.4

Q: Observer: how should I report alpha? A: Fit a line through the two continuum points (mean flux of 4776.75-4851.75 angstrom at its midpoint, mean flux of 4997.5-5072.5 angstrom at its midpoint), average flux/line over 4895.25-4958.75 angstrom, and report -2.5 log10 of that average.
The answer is -0.19 mag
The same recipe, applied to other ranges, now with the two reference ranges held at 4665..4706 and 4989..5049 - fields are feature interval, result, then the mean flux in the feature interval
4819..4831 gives 0.043 mag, 11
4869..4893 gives -0.037 mag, 11.7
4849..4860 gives -0.100 mag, 12.5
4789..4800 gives 0.090 mag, 10.7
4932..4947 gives -0.140 mag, 12.5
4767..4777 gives 0.205 mag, 9.68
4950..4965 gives -0.101 mag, 12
